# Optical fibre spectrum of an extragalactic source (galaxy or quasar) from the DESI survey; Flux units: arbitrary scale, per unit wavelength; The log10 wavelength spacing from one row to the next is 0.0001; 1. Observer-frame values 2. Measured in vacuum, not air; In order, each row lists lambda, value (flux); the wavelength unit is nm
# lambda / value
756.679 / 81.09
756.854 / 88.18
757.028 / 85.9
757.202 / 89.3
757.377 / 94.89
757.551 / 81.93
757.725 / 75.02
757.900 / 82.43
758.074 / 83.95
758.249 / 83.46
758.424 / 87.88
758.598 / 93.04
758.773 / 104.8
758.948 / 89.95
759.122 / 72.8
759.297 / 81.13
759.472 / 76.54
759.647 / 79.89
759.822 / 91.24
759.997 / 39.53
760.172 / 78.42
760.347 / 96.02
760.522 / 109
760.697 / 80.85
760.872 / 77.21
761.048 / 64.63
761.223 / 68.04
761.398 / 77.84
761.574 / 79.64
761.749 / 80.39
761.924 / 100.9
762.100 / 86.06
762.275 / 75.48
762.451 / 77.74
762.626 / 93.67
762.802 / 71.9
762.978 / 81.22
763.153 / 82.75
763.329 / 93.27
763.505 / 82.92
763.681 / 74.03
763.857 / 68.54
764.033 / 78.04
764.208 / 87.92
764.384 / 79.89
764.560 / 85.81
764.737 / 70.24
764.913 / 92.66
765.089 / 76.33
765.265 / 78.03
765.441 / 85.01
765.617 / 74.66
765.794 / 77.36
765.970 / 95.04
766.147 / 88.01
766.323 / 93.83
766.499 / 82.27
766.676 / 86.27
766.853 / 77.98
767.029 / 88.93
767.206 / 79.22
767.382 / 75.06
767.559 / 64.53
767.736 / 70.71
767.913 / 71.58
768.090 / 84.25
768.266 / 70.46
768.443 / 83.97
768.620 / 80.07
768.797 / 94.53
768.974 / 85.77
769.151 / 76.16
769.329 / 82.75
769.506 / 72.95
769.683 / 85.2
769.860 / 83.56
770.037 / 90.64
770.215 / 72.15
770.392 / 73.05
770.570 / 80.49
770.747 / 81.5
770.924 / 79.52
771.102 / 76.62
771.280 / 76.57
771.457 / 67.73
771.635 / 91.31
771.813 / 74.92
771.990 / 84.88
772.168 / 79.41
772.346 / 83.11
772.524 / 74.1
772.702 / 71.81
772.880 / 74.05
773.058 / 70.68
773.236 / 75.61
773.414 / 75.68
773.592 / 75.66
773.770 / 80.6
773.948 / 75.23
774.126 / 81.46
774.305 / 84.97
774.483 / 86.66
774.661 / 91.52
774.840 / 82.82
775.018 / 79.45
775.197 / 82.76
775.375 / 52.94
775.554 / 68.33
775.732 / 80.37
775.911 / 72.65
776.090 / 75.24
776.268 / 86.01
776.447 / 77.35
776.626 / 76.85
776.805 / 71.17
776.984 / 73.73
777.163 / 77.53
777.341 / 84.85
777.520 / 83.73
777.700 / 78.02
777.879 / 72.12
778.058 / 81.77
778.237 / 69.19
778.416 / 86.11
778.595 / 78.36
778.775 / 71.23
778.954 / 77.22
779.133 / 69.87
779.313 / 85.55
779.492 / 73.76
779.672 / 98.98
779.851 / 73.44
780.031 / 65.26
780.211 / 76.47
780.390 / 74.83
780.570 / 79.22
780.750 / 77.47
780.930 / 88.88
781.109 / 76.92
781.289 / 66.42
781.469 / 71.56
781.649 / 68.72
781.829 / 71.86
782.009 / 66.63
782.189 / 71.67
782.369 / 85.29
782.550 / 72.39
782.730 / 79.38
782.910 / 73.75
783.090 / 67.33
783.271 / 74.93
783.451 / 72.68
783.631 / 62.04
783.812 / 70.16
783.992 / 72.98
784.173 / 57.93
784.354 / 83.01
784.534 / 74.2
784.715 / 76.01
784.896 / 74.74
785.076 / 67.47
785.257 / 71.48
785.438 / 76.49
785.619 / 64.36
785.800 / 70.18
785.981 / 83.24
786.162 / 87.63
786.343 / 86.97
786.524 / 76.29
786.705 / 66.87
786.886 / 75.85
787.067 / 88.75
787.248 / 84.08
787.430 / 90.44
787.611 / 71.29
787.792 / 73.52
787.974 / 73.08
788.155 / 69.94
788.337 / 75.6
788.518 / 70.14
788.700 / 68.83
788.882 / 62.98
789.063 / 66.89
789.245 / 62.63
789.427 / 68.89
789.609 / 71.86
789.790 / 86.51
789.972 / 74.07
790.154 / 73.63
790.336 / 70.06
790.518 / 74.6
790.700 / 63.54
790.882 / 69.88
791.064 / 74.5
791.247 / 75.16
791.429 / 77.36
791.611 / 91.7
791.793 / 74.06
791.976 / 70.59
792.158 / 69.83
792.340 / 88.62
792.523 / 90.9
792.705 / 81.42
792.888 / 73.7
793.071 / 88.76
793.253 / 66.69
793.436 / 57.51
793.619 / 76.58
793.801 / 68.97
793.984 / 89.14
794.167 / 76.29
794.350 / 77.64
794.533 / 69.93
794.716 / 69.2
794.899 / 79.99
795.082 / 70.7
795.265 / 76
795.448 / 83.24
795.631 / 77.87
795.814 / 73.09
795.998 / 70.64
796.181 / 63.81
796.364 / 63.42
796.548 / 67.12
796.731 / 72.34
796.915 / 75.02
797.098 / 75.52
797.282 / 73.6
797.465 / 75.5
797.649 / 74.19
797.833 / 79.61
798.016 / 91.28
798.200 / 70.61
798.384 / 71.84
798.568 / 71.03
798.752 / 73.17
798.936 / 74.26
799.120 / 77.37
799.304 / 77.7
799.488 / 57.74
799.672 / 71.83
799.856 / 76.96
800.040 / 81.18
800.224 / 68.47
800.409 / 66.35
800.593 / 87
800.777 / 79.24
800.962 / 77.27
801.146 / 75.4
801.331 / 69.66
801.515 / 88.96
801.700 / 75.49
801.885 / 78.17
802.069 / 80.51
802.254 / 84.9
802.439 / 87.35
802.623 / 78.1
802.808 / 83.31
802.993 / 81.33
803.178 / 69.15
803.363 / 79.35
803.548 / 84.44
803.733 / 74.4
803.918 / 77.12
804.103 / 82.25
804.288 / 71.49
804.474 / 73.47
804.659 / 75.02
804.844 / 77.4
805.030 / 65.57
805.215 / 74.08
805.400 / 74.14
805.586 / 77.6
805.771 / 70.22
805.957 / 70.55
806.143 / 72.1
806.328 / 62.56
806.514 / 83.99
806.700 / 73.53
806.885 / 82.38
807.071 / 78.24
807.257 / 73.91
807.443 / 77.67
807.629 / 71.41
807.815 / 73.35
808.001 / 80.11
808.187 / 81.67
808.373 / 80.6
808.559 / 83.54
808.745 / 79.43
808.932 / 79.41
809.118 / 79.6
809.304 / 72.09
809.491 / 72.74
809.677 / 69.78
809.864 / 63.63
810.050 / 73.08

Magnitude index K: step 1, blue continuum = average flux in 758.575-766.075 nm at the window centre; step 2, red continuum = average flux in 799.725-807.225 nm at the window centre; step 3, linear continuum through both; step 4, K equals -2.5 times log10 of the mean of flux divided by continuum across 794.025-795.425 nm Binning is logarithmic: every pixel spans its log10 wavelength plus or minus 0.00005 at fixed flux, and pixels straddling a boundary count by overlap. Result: 0.035 mag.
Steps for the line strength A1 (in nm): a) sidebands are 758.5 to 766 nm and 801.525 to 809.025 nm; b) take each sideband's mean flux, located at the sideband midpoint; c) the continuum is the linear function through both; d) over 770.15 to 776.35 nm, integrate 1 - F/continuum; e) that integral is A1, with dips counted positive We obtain 0.21 nm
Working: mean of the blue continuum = 81.5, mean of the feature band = 77.7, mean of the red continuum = 77.1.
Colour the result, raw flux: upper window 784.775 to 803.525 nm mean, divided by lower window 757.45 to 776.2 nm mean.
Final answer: 0.94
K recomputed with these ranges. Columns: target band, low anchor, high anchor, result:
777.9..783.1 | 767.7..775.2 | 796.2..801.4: 0.02 mag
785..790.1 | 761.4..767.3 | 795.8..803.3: 0.05 mag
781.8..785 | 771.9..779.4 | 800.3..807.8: 0.07 mag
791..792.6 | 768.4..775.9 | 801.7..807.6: -0.02 mag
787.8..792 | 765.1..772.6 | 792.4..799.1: 0.05 mag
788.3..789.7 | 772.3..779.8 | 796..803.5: 0.13 mag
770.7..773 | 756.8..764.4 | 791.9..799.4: 0.03 mag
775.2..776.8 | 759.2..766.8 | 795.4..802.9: 0.07 mag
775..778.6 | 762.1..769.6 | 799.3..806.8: 0.04 mag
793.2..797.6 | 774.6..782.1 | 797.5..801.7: 0.04 mag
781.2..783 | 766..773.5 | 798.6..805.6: 0.08 mag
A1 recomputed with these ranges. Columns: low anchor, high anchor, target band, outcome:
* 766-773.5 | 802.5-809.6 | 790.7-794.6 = 0.05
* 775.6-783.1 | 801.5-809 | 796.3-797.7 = 0.09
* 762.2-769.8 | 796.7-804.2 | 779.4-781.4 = 0.05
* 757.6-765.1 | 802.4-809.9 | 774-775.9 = 0.03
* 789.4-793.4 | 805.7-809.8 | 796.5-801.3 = 0.08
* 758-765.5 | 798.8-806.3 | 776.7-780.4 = 0.10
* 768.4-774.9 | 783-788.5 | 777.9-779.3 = 0.01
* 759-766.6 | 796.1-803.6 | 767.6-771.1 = 0.02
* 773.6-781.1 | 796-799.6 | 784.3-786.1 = 0.05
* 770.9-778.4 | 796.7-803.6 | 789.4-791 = 0.09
